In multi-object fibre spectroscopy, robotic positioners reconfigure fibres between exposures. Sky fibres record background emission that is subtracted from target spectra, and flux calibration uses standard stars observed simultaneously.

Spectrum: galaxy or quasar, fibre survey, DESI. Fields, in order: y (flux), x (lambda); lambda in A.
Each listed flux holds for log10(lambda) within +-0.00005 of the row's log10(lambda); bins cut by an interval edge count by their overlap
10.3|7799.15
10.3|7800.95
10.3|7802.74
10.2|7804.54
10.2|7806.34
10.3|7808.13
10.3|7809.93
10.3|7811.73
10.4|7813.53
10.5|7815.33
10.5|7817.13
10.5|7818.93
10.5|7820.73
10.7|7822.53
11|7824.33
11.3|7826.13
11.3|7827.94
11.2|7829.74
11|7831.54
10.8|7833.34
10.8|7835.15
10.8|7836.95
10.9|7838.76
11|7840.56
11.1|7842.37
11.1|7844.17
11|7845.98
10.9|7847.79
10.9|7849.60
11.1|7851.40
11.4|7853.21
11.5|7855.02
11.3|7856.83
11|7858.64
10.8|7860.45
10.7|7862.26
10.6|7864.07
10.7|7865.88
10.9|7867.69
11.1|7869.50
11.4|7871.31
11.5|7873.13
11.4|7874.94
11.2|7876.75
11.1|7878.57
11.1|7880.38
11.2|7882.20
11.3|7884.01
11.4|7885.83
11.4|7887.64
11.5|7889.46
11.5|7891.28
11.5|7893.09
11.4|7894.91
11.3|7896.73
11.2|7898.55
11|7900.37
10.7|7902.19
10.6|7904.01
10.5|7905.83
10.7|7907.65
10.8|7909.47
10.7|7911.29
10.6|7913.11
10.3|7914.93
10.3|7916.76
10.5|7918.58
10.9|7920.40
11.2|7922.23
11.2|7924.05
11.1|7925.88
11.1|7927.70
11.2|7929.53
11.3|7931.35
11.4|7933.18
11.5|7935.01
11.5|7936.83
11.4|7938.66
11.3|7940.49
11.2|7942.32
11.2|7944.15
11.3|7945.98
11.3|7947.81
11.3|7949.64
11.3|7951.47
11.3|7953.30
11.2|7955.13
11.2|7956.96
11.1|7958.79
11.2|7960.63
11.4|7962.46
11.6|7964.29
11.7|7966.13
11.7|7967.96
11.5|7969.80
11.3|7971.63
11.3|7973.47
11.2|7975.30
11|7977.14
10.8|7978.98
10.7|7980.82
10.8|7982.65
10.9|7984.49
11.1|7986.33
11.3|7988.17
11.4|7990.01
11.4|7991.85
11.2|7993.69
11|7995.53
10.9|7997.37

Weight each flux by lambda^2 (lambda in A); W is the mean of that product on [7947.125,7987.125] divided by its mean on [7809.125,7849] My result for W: 1.07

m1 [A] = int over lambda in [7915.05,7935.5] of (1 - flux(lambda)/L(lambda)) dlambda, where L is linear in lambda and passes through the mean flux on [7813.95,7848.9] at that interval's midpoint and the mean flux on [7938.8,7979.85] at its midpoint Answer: 0.3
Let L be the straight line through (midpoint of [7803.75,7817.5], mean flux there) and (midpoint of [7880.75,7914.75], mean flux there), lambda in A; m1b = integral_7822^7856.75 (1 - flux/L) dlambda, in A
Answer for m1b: -1.6 A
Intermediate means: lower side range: 10.3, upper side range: 11.1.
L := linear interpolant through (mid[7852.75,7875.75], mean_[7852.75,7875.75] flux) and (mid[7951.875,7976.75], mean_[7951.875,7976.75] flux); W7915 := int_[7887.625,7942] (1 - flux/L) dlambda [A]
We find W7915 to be 0.9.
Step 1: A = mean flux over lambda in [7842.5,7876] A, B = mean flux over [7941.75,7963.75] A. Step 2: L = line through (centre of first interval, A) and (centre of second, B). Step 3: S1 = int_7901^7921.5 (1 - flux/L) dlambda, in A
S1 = 1.0 A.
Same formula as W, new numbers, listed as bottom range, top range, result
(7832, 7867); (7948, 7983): 1.06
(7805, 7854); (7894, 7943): 1.04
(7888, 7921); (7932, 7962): 1.05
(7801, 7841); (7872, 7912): 1.06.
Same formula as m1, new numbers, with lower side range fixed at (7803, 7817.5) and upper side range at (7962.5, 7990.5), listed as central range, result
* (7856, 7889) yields -1.4 A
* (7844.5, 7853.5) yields -0.4 A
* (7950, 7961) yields -0.1 A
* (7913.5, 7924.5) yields 0.2 A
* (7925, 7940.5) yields -0.5 A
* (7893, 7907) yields -0.2 A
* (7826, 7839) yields -0.7 A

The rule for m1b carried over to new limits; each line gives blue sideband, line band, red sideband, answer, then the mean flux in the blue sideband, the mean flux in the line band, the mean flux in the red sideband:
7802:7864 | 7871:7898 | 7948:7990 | -0.9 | 10.8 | 11.3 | 11.2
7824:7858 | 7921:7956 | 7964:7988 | -0.4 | 11.1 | 11.3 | 11.2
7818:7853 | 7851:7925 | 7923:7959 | 0.5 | 11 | 11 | 11.3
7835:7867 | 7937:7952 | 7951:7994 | -0.2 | 11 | 11.3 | 11.2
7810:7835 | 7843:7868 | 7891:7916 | -0.4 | 10.8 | 11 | 10.9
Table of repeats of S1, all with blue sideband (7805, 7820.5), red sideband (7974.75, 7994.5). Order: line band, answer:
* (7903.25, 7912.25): 0.08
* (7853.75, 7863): -0.46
